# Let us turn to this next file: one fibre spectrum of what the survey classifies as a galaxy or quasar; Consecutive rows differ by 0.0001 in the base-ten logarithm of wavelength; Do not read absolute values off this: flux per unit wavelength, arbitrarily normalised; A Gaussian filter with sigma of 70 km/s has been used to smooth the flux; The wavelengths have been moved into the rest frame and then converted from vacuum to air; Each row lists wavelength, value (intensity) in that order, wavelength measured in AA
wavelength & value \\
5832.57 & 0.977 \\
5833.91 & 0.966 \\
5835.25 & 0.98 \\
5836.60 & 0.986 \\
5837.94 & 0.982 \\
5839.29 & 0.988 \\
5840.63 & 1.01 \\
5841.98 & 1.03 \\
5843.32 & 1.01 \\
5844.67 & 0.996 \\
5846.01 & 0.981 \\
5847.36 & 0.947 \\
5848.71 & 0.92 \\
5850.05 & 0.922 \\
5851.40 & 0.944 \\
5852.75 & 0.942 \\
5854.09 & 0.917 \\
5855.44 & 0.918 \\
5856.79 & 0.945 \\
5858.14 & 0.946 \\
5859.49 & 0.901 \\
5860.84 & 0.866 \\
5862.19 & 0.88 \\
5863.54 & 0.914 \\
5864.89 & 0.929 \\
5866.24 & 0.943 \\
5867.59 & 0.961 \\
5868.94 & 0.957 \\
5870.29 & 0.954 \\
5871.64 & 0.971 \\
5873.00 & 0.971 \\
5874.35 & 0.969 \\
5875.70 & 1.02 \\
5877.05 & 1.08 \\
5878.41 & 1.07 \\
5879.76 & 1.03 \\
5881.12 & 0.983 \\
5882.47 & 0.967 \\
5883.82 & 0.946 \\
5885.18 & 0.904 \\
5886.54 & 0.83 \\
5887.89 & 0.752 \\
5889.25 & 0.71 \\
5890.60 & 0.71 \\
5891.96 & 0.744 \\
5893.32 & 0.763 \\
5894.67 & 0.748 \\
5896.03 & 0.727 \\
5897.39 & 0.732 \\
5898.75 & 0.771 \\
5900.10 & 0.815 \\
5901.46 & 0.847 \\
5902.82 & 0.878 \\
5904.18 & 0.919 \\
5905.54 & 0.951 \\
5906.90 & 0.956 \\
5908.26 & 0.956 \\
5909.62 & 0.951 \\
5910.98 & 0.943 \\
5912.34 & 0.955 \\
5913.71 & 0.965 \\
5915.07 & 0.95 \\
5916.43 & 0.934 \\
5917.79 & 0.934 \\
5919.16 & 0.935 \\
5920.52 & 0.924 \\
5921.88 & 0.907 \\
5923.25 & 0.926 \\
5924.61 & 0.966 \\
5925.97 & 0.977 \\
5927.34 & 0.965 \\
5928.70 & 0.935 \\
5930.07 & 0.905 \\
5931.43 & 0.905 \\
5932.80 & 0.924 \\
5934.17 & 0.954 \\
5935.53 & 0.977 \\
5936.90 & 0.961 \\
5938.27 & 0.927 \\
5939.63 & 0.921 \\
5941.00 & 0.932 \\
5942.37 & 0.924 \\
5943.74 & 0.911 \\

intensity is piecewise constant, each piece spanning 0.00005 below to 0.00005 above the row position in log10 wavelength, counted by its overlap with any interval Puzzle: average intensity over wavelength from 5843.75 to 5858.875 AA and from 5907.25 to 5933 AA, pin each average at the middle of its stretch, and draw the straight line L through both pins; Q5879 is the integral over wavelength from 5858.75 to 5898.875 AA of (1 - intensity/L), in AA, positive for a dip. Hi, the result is 2.2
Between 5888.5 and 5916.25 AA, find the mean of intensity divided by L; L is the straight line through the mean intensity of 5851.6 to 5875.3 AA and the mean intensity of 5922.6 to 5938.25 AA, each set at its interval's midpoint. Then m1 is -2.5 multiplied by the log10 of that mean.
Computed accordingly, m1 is 0.11 mag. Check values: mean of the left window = 0.936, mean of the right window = 0.944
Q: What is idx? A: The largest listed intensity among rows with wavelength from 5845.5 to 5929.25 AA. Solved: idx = 1.08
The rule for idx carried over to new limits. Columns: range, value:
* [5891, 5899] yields 0.771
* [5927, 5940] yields 0.977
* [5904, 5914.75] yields 0.965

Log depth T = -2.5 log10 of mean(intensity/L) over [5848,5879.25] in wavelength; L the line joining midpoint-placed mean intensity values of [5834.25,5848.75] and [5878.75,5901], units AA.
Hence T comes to -0.05 mag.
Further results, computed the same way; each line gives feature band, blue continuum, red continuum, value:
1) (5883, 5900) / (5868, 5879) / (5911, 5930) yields 0.24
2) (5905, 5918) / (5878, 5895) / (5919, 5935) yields -0.05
